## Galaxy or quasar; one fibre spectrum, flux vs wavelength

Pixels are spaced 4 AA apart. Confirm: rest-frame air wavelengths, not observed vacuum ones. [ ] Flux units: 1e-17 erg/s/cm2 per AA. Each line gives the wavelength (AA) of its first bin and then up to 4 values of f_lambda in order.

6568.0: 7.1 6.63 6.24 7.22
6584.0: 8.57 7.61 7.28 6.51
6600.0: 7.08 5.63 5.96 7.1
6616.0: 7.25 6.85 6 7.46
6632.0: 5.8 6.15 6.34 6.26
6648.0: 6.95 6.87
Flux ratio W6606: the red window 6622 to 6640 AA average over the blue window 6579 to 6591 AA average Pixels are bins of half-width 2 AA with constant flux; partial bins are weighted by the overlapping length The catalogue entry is 0.81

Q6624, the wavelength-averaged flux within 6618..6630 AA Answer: 6.77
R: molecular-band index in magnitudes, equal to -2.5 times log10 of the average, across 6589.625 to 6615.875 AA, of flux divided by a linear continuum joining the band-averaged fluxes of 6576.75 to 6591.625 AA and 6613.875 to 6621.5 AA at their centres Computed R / 0.10 mag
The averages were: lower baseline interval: 7.61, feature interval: 6.65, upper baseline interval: 7.06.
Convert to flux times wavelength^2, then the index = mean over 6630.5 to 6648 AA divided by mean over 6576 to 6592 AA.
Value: 0.8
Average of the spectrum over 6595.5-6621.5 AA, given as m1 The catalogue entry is 6.63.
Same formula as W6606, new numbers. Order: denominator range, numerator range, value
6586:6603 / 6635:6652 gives 0.92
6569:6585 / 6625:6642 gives 0.91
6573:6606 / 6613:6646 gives 0.93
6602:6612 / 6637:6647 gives 1.05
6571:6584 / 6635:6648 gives 0.91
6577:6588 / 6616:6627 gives 0.87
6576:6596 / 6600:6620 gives 0.89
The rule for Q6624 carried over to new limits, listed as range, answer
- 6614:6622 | 7.05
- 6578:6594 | 7.67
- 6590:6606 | 6.62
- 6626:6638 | 6.47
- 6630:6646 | 6.14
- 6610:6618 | 7.17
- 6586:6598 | 7.13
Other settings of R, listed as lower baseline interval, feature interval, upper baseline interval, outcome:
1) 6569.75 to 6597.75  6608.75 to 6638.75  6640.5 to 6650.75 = 0.027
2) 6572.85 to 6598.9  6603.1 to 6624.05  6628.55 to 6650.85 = 0.038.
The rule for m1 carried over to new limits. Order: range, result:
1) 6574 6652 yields 6.75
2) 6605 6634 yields 6.6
